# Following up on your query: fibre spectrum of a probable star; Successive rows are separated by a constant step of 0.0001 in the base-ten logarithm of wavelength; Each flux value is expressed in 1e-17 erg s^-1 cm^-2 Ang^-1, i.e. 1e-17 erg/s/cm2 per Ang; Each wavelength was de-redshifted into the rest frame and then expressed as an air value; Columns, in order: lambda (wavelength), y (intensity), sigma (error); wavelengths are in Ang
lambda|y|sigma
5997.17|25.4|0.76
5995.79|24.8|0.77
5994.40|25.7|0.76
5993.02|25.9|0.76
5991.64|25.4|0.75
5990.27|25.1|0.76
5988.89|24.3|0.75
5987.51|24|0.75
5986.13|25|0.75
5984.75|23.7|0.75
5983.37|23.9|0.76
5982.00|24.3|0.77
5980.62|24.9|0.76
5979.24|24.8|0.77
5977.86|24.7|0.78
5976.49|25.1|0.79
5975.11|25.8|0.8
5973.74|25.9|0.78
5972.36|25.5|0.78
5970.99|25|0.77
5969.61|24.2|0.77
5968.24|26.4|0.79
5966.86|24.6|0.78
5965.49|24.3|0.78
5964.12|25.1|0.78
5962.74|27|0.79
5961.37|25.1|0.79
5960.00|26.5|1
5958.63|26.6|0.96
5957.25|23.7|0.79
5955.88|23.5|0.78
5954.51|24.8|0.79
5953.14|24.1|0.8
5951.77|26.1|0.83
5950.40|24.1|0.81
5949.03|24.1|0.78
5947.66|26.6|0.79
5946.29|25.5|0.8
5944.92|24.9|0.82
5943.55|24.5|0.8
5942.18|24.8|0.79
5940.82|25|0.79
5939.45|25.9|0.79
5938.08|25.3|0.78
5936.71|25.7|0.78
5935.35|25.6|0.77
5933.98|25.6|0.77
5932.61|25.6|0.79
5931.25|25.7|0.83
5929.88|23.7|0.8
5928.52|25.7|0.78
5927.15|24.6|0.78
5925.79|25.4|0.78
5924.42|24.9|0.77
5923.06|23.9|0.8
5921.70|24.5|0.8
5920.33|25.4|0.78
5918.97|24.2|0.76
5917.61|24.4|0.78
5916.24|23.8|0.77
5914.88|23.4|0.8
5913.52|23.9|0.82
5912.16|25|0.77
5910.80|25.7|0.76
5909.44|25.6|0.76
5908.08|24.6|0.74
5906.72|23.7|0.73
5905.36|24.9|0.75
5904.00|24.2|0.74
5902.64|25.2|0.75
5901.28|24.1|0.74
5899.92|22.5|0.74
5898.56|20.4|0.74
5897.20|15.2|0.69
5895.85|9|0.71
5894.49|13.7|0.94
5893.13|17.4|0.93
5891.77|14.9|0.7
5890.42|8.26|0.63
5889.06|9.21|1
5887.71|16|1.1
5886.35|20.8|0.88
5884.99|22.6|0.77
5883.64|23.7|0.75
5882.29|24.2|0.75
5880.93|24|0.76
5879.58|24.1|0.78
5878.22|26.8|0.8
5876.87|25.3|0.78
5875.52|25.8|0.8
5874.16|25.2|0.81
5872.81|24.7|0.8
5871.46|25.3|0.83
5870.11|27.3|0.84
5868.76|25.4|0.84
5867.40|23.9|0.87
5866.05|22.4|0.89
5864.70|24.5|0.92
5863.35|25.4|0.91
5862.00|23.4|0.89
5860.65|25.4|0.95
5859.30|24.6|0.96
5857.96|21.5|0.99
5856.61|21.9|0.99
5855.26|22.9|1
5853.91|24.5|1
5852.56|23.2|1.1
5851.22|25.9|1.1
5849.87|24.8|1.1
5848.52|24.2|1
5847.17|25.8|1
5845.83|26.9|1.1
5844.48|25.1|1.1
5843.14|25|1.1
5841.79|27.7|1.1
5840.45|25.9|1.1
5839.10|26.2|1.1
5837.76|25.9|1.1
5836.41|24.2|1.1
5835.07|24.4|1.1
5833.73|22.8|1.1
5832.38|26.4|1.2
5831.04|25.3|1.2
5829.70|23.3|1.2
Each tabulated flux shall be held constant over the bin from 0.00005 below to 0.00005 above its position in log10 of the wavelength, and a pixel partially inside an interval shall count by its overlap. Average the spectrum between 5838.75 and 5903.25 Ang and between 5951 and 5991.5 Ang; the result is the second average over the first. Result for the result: 1.1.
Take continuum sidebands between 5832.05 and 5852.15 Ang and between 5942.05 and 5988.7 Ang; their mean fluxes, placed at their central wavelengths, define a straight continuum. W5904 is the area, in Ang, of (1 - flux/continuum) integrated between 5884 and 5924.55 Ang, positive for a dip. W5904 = 6.7 Ang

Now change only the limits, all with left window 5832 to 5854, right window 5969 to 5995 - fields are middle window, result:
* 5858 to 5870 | 0.4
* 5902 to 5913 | 0.1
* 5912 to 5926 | 0.4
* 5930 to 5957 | -0.1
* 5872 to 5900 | 6.1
